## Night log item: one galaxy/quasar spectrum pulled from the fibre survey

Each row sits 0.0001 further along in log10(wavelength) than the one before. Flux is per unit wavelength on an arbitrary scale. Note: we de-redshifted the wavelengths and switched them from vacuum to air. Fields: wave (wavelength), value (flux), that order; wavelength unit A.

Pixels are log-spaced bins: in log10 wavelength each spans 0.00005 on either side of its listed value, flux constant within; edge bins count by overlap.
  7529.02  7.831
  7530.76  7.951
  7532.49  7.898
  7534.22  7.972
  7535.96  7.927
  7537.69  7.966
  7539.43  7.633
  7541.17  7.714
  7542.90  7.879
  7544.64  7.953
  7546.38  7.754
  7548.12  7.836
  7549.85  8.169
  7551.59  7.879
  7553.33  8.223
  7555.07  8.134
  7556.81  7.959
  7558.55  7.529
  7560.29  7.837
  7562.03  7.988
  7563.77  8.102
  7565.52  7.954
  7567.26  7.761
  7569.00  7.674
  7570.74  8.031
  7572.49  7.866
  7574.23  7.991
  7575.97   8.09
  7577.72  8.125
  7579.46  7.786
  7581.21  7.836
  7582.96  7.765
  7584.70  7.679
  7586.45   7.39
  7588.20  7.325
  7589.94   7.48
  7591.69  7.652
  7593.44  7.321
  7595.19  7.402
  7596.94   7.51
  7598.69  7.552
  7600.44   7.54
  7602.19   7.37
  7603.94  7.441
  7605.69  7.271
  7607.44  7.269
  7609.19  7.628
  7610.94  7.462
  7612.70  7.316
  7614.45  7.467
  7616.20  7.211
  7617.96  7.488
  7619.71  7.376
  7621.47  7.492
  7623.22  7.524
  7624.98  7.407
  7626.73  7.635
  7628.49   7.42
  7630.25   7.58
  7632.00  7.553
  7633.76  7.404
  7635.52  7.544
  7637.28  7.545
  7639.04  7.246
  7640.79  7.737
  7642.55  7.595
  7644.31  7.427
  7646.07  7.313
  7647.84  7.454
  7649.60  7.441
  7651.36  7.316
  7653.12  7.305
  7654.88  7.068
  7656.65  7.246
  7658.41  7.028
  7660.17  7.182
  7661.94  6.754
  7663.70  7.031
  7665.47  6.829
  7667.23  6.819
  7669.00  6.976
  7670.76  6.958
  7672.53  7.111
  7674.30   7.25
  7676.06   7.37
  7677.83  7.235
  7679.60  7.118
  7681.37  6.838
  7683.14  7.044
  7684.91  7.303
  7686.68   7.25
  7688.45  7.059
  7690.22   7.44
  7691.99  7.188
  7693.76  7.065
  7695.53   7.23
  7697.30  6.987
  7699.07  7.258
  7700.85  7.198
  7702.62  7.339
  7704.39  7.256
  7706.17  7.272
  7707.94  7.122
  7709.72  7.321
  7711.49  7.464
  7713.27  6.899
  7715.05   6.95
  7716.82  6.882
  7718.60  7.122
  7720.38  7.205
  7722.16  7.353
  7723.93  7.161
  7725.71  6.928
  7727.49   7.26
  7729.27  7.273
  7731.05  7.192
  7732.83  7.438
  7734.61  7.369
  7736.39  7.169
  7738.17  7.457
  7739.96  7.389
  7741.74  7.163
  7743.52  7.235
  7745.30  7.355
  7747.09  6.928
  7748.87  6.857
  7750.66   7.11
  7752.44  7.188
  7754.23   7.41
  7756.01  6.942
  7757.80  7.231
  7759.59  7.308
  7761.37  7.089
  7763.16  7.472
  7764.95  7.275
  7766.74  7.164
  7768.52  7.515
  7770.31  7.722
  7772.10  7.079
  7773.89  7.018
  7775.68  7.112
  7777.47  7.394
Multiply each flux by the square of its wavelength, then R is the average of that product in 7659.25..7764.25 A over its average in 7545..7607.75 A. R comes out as 0.96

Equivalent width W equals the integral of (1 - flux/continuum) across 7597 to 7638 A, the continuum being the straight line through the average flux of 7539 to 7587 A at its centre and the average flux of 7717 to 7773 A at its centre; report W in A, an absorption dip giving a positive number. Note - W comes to 1.23 A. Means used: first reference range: 7.88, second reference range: 7.23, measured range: 7.46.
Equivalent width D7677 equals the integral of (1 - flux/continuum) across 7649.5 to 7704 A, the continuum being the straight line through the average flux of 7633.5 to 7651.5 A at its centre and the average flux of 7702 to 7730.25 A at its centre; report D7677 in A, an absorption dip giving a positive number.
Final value 1.4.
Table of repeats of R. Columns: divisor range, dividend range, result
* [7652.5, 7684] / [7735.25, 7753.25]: 1.04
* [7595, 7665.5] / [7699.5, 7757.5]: 1.00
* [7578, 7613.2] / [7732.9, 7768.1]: 1.00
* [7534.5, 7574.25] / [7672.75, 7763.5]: 0.95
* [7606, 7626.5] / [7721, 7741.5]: 1.01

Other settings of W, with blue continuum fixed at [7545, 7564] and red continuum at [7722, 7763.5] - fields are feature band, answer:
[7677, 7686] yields 0.4 A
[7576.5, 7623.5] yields 1.6 A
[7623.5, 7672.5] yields 1.9 A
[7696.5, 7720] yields 0.6 A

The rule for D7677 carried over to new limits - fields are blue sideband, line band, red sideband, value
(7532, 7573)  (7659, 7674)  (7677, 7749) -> 0.86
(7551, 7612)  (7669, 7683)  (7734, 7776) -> 0.63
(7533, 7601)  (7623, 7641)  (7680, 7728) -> -0.01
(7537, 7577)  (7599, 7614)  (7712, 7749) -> 0.55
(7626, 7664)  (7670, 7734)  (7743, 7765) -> 0.77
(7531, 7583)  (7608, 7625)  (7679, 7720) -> 0.36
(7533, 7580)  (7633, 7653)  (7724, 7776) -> 0.42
